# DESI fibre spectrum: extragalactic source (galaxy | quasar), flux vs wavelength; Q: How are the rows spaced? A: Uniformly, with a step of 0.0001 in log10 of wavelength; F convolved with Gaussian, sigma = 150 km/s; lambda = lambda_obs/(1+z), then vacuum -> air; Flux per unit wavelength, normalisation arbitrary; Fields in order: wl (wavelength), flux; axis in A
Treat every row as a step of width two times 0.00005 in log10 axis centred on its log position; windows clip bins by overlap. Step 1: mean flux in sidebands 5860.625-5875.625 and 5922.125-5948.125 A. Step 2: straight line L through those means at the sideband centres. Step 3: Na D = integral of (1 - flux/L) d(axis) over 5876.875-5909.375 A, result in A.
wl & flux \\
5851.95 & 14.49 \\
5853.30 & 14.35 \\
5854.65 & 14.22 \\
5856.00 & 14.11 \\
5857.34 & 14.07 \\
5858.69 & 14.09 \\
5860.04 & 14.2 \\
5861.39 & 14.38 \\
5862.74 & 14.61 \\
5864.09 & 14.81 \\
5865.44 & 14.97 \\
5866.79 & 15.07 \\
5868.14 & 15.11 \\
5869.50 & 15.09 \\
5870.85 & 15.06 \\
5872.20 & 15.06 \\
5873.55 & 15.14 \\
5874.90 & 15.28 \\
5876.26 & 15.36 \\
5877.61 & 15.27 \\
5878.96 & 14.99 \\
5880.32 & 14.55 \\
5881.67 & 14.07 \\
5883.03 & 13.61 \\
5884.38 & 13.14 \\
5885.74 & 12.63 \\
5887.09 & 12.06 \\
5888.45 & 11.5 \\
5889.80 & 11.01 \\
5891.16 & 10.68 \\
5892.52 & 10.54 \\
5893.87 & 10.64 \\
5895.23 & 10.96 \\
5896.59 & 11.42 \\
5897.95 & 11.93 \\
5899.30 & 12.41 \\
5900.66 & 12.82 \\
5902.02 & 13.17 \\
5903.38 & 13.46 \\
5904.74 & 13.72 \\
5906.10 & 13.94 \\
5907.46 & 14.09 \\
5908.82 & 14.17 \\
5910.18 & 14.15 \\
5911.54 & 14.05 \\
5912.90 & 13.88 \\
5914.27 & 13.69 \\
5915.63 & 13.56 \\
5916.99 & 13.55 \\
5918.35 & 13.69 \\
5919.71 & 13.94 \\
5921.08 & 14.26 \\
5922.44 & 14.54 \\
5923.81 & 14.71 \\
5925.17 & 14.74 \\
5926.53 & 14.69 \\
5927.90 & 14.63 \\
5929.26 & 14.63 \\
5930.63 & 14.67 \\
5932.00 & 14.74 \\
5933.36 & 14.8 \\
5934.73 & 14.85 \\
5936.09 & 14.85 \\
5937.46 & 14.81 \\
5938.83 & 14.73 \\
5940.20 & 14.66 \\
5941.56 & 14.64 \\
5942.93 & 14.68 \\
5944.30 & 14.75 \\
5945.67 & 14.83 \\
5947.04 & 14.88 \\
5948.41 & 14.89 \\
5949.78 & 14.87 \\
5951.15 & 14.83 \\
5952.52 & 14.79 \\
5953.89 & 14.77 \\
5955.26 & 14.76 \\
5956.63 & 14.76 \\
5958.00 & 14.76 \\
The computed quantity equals 4.6 A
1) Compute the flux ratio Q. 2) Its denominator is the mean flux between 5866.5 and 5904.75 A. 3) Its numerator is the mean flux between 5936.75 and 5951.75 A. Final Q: 1.11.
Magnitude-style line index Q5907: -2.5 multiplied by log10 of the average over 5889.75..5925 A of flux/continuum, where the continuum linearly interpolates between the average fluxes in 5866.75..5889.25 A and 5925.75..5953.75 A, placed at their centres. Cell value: 0.11 mag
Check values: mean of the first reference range 14.3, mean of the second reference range 14.8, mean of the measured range 13.1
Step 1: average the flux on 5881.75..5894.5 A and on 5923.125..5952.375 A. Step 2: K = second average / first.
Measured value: 1.24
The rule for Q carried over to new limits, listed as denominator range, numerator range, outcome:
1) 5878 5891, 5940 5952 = 1.14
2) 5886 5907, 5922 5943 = 1.22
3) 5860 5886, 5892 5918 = 0.89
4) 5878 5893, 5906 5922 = 1.10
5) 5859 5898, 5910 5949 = 1.07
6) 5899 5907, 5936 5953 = 1.11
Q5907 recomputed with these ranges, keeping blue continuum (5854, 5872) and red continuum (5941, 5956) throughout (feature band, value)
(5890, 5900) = 0.292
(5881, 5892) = 0.190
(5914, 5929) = 0.039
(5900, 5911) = 0.077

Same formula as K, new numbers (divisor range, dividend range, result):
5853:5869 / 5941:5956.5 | 1.02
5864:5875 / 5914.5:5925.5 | 0.94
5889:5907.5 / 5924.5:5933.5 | 1.21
